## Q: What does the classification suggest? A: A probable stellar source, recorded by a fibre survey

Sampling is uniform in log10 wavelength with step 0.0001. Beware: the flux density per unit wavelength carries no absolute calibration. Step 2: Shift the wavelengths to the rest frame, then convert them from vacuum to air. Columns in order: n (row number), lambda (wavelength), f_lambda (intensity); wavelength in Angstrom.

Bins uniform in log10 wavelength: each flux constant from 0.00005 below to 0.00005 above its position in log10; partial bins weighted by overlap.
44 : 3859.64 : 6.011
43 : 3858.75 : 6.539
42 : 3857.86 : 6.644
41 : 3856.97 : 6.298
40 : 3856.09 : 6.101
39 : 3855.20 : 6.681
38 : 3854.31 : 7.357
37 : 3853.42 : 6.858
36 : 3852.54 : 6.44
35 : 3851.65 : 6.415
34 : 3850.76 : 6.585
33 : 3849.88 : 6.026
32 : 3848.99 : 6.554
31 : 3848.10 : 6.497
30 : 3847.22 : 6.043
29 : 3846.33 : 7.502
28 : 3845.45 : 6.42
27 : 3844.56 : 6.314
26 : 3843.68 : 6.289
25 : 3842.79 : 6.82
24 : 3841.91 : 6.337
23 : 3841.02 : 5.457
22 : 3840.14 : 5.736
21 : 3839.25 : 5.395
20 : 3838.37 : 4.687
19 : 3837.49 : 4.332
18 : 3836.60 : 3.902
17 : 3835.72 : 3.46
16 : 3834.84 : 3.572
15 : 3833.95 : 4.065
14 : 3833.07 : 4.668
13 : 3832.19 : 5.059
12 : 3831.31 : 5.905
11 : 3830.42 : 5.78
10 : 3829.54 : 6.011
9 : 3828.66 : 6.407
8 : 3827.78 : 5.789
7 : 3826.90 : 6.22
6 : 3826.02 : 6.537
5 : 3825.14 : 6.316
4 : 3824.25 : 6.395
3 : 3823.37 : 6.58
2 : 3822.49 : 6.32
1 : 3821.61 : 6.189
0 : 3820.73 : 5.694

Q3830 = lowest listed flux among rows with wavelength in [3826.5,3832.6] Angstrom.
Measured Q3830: 5.059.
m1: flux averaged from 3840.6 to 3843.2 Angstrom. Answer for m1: 6.2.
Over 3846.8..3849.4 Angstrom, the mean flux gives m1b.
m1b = 6.37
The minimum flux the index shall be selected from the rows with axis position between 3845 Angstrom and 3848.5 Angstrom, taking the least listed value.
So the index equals 6.043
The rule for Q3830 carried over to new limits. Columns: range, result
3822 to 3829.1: 5.789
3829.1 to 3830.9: 5.78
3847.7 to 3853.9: 6.026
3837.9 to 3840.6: 4.687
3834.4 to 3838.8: 3.46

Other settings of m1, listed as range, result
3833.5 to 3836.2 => 3.71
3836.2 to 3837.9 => 4.1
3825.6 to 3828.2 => 6.19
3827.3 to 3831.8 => 5.97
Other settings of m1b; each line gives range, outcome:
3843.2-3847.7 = 6.52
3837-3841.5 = 5.11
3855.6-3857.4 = 6.23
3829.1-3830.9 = 5.88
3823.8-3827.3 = 6.36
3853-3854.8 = 7.08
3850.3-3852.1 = 6.49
